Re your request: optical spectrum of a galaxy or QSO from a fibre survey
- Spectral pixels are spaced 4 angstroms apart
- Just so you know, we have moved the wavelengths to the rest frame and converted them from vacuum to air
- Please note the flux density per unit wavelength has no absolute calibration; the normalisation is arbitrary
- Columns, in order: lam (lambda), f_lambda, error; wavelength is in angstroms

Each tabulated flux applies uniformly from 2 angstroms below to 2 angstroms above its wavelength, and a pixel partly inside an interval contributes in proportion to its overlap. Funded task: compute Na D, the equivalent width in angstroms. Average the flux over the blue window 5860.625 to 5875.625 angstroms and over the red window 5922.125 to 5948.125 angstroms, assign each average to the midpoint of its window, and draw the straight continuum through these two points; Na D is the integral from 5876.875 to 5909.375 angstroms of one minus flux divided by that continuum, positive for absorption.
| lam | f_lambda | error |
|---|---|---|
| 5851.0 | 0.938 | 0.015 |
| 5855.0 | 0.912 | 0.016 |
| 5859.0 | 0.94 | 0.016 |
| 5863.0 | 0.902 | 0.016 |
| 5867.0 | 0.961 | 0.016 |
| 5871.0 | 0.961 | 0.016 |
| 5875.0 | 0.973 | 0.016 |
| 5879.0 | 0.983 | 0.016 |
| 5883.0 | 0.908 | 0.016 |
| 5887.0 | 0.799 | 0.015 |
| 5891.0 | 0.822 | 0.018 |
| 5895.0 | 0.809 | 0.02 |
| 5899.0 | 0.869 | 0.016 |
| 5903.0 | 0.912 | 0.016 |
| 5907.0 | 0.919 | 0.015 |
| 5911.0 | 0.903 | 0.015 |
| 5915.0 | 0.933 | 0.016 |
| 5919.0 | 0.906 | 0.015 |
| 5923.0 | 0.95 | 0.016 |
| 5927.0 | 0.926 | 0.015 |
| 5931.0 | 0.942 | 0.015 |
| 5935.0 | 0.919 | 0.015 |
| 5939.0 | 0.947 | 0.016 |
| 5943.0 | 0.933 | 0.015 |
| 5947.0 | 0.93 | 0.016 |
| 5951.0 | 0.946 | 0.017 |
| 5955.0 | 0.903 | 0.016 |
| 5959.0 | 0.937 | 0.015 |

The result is 2.2 angstroms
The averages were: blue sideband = 0.947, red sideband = 0.935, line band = 0.878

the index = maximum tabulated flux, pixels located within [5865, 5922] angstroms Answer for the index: 0.983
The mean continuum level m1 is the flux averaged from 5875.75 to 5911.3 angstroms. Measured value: 0.883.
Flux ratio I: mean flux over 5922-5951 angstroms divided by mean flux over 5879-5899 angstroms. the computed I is 1.10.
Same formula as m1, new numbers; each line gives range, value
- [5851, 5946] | 0.915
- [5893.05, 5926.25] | 0.901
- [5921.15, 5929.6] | 0.938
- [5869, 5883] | 0.963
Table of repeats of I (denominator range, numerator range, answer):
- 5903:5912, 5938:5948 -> 1.03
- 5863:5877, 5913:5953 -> 0.98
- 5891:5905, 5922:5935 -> 1.09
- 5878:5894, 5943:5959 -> 1.07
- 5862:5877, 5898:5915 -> 0.95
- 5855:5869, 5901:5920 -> 0.98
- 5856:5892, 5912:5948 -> 1.01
